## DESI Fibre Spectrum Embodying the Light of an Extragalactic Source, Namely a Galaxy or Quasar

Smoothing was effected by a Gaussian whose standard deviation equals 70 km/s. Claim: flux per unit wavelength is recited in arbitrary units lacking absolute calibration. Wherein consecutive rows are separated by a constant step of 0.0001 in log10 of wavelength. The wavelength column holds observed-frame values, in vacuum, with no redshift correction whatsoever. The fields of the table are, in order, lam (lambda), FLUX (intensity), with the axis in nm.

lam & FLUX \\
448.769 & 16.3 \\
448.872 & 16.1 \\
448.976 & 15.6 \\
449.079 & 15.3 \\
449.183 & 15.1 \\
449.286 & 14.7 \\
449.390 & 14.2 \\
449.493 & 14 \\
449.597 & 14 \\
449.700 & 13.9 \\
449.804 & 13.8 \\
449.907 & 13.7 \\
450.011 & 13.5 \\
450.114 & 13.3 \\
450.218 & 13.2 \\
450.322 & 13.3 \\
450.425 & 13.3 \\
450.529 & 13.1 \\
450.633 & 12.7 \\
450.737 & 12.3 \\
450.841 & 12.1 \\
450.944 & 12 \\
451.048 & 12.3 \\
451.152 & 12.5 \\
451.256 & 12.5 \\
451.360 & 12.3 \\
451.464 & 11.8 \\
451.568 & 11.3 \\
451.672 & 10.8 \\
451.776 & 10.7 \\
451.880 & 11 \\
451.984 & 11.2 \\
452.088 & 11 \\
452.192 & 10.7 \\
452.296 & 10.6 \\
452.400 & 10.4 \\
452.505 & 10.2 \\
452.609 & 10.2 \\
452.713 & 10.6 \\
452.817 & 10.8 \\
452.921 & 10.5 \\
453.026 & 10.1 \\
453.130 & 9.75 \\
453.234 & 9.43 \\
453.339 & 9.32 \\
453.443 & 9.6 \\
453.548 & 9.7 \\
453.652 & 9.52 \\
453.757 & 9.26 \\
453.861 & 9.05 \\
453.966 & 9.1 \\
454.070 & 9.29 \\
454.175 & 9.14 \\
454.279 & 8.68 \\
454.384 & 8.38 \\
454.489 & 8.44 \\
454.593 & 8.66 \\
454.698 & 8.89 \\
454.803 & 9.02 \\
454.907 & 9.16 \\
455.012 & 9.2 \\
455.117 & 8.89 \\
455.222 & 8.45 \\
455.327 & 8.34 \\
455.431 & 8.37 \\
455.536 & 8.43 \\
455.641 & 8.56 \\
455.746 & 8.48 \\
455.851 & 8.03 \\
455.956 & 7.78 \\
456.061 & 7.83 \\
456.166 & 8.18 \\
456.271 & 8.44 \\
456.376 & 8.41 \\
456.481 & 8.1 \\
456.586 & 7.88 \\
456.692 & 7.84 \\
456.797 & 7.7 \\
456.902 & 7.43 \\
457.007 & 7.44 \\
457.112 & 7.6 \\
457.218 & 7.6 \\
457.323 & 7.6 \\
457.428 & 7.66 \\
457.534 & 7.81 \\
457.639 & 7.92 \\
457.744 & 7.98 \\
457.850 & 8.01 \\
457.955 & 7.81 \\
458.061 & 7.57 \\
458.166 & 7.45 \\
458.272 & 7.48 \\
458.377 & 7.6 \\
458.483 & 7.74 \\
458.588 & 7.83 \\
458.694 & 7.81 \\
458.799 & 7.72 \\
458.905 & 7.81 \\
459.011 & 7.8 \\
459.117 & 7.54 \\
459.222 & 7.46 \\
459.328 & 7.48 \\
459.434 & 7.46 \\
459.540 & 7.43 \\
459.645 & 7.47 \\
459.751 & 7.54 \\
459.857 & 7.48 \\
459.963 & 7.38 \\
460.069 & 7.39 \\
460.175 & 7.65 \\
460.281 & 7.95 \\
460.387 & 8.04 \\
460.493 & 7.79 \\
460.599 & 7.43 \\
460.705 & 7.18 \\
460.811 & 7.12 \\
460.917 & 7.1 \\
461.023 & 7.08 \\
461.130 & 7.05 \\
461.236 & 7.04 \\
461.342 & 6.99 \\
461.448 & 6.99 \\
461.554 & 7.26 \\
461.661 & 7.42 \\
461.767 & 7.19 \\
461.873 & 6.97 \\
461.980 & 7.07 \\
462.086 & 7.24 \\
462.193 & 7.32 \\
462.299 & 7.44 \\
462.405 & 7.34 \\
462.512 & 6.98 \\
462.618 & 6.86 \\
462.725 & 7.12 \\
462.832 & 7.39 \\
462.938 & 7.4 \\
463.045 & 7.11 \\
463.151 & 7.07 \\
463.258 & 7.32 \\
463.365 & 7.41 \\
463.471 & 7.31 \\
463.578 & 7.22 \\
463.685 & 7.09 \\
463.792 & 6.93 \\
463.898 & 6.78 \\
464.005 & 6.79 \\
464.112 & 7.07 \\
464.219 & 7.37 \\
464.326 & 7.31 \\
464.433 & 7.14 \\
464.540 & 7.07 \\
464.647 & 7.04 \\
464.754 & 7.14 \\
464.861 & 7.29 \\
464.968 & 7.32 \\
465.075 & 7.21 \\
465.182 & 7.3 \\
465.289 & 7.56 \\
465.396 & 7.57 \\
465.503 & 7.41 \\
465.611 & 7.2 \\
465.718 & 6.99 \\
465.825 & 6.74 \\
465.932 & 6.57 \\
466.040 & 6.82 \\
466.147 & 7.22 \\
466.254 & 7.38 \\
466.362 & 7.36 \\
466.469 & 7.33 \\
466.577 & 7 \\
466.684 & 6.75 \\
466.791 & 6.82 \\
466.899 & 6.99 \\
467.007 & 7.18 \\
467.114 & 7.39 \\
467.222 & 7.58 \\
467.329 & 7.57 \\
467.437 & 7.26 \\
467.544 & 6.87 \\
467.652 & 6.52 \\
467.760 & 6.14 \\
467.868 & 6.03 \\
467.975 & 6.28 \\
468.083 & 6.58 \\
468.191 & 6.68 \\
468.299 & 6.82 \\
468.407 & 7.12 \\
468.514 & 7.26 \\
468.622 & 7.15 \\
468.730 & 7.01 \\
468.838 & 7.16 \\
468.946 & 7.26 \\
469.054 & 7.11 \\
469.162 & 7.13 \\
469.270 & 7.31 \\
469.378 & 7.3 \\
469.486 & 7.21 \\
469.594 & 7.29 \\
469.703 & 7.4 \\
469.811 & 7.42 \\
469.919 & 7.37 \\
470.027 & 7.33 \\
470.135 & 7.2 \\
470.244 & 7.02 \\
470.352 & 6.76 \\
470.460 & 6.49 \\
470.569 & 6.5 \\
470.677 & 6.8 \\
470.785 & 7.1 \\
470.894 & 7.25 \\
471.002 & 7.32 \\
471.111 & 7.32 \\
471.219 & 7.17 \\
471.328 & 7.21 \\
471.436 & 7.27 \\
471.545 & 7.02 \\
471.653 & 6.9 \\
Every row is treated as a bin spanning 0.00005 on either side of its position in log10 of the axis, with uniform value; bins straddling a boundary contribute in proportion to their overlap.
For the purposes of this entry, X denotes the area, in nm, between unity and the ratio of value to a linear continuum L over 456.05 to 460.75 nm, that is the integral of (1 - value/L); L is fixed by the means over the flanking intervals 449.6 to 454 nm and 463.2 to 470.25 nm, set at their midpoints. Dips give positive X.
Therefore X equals 0.88 nm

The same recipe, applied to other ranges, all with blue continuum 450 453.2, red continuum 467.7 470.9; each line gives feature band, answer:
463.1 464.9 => 0.26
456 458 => 0.46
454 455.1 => 0.20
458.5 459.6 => 0.23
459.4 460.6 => 0.23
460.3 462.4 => 0.41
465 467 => 0.18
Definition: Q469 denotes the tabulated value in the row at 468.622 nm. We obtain 7.15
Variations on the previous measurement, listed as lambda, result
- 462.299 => 7.44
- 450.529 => 13.1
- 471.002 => 7.32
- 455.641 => 8.56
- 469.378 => 7.3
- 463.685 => 7.09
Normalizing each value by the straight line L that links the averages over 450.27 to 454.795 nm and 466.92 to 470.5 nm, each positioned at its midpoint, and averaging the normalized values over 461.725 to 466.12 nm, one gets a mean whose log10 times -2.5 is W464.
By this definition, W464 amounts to 0.13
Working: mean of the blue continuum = 10.6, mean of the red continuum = 7.04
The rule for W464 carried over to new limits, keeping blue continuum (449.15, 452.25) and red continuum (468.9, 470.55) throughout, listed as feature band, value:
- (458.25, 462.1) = 0.313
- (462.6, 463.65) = 0.246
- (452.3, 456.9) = 0.274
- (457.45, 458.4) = 0.339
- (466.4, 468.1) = 0.143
